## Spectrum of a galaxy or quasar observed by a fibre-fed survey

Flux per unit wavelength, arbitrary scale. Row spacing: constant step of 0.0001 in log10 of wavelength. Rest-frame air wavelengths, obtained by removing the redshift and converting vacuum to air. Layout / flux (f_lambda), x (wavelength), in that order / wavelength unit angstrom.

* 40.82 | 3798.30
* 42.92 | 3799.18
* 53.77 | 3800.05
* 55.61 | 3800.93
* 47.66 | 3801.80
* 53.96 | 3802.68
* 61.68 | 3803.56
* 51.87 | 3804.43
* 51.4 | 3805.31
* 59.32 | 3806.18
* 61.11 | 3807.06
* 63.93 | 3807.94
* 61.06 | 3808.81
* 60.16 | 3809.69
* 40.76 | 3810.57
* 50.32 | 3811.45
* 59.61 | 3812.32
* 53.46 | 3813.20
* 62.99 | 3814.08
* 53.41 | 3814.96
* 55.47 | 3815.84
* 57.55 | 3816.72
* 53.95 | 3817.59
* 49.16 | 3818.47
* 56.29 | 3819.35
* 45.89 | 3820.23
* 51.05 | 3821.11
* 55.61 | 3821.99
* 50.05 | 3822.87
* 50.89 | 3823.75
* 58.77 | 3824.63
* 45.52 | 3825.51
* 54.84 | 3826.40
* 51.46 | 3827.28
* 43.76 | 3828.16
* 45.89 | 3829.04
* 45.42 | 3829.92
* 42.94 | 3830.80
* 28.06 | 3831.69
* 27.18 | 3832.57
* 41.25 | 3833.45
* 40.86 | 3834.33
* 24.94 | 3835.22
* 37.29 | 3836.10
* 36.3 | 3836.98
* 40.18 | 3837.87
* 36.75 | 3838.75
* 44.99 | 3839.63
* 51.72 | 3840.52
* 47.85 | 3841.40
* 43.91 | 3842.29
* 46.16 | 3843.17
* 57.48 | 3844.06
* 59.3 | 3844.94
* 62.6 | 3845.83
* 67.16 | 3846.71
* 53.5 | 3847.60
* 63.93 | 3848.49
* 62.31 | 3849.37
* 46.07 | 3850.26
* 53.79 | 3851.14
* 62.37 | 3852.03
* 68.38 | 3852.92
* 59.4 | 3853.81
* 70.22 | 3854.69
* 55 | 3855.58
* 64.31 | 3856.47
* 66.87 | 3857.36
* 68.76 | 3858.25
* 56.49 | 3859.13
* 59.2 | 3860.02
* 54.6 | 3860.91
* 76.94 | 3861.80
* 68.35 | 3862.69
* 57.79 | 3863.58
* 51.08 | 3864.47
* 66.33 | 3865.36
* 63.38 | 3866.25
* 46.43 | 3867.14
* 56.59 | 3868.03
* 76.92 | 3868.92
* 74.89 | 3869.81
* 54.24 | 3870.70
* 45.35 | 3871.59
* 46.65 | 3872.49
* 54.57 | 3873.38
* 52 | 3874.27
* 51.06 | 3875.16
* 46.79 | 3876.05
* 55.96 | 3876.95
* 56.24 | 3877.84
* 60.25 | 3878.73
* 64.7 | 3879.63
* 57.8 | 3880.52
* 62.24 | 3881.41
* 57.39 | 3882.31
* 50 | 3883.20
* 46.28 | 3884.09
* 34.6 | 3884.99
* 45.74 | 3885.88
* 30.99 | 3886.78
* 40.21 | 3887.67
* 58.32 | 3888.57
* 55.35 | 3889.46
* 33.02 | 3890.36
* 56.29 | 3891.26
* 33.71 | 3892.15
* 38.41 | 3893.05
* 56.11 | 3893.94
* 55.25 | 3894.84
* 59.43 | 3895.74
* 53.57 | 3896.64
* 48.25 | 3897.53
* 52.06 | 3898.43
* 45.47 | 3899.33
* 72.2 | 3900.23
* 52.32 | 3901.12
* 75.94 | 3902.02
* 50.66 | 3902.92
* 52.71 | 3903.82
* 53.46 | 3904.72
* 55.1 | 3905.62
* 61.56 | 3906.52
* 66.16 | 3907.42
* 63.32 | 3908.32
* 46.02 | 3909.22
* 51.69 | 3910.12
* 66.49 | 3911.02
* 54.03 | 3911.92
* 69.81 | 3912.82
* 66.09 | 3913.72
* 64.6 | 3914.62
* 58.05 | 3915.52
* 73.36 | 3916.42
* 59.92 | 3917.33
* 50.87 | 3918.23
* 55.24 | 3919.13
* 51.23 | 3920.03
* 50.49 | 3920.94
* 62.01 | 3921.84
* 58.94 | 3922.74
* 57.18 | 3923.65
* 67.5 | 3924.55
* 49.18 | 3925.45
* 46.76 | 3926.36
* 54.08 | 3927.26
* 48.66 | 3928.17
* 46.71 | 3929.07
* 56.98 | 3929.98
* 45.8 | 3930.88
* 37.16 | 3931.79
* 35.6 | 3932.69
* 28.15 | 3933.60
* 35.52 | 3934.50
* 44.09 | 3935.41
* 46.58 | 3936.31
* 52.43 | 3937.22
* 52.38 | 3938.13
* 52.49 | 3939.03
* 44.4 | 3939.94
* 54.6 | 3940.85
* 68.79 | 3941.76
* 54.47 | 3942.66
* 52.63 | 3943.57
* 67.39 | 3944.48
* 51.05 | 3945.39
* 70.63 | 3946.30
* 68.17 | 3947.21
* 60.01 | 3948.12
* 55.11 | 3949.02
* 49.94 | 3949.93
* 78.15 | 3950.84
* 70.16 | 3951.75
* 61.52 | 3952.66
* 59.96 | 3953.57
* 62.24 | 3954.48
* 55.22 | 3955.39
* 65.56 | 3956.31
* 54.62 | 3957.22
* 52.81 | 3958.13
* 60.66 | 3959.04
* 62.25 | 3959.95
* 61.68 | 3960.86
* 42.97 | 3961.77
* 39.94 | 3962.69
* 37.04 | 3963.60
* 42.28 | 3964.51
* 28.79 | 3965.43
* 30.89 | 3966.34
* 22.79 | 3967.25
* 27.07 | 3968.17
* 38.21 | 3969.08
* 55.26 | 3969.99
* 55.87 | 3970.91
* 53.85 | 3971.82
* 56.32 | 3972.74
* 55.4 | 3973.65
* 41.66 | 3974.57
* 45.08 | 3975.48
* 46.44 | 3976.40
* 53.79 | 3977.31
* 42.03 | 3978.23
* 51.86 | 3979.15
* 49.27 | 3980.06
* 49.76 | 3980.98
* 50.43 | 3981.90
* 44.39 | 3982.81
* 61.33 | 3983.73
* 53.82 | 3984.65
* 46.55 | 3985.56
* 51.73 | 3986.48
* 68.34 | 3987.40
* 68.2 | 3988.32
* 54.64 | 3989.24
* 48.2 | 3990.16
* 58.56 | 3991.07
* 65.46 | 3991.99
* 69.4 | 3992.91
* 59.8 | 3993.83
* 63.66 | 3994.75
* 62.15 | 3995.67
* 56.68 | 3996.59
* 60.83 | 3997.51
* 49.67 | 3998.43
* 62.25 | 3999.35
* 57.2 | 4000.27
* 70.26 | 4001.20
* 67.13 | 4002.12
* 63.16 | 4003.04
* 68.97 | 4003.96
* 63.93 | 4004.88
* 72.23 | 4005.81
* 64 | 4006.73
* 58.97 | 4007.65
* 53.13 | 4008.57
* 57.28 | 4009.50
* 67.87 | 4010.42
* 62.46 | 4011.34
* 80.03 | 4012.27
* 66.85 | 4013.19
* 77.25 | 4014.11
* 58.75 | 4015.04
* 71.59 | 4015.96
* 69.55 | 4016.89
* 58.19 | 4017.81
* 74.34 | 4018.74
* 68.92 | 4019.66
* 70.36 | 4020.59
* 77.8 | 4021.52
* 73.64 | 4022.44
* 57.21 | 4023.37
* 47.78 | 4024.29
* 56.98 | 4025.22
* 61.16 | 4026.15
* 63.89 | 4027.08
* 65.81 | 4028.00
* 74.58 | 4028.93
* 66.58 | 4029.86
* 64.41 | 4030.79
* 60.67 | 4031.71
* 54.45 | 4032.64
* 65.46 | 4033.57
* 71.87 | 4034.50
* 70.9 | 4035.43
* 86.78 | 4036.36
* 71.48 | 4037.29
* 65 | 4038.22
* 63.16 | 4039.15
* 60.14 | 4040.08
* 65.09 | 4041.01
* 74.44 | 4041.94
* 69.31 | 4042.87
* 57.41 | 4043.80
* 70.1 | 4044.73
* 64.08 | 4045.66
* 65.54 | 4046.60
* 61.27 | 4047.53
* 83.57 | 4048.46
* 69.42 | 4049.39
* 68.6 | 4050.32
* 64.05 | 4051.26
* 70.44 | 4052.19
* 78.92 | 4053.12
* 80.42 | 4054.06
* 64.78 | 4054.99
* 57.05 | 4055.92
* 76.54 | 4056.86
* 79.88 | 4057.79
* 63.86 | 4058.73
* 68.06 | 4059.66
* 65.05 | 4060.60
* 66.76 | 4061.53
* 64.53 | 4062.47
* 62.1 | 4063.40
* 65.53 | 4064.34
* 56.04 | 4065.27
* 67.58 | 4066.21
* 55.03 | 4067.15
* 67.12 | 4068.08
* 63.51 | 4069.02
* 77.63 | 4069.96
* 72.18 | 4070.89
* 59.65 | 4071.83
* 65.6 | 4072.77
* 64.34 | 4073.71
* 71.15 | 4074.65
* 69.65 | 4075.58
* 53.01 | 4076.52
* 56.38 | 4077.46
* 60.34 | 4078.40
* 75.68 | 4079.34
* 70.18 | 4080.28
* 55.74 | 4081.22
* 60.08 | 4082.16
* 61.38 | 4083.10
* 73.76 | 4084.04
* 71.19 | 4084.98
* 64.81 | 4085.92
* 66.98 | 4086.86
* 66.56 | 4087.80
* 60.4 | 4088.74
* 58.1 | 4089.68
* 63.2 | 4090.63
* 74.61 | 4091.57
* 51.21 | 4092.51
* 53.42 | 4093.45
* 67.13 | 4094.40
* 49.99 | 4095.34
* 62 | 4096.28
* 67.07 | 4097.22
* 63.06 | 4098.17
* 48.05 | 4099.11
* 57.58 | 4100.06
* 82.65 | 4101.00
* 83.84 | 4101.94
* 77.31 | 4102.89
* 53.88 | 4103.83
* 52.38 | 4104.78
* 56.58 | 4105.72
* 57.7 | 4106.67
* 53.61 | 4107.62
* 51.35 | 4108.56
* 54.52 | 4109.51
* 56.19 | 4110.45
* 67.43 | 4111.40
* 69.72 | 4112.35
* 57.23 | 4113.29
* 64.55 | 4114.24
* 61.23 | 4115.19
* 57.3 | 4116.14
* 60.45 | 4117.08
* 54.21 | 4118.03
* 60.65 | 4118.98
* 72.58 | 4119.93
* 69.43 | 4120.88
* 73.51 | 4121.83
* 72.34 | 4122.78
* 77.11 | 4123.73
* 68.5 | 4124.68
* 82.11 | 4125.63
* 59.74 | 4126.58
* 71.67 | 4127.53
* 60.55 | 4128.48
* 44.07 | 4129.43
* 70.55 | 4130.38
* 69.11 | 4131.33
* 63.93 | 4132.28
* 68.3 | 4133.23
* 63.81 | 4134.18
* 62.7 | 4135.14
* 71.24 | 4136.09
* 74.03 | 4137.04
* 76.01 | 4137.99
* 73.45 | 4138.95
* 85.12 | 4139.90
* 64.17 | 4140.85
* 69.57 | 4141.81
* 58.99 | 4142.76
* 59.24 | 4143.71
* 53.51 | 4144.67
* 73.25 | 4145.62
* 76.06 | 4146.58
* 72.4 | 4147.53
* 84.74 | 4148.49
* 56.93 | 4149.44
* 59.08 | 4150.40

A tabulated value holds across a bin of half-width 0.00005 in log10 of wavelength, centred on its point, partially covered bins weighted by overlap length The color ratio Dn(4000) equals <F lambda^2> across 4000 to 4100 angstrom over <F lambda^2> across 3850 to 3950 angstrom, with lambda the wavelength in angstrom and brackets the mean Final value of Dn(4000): 1.28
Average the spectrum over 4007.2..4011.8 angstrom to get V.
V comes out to 60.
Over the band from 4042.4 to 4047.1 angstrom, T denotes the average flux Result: 65.2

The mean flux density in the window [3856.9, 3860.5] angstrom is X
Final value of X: 62.8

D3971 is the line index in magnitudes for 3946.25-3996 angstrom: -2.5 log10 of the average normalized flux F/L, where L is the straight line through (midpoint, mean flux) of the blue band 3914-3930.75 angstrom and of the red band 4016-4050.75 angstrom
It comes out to 0.14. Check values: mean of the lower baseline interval 56.1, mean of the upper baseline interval 66.8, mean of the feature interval 53.3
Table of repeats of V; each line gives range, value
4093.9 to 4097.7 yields 61.4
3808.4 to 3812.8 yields 54.3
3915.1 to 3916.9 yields 65.5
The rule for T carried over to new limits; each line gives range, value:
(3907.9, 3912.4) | 56.4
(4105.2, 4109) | 54.8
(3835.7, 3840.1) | 39.2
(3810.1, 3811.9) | 46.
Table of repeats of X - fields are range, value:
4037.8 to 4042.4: 65.6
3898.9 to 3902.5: 61.5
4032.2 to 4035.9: 65.7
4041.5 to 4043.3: 71.9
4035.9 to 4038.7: 74.3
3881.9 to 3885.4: 47.1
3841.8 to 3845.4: 51.6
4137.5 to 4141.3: 74.8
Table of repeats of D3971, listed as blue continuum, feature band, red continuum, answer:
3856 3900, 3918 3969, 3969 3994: 0.05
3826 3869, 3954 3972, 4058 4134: 0.22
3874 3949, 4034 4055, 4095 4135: -0.16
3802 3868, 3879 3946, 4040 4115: 0.08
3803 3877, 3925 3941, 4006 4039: 0.29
